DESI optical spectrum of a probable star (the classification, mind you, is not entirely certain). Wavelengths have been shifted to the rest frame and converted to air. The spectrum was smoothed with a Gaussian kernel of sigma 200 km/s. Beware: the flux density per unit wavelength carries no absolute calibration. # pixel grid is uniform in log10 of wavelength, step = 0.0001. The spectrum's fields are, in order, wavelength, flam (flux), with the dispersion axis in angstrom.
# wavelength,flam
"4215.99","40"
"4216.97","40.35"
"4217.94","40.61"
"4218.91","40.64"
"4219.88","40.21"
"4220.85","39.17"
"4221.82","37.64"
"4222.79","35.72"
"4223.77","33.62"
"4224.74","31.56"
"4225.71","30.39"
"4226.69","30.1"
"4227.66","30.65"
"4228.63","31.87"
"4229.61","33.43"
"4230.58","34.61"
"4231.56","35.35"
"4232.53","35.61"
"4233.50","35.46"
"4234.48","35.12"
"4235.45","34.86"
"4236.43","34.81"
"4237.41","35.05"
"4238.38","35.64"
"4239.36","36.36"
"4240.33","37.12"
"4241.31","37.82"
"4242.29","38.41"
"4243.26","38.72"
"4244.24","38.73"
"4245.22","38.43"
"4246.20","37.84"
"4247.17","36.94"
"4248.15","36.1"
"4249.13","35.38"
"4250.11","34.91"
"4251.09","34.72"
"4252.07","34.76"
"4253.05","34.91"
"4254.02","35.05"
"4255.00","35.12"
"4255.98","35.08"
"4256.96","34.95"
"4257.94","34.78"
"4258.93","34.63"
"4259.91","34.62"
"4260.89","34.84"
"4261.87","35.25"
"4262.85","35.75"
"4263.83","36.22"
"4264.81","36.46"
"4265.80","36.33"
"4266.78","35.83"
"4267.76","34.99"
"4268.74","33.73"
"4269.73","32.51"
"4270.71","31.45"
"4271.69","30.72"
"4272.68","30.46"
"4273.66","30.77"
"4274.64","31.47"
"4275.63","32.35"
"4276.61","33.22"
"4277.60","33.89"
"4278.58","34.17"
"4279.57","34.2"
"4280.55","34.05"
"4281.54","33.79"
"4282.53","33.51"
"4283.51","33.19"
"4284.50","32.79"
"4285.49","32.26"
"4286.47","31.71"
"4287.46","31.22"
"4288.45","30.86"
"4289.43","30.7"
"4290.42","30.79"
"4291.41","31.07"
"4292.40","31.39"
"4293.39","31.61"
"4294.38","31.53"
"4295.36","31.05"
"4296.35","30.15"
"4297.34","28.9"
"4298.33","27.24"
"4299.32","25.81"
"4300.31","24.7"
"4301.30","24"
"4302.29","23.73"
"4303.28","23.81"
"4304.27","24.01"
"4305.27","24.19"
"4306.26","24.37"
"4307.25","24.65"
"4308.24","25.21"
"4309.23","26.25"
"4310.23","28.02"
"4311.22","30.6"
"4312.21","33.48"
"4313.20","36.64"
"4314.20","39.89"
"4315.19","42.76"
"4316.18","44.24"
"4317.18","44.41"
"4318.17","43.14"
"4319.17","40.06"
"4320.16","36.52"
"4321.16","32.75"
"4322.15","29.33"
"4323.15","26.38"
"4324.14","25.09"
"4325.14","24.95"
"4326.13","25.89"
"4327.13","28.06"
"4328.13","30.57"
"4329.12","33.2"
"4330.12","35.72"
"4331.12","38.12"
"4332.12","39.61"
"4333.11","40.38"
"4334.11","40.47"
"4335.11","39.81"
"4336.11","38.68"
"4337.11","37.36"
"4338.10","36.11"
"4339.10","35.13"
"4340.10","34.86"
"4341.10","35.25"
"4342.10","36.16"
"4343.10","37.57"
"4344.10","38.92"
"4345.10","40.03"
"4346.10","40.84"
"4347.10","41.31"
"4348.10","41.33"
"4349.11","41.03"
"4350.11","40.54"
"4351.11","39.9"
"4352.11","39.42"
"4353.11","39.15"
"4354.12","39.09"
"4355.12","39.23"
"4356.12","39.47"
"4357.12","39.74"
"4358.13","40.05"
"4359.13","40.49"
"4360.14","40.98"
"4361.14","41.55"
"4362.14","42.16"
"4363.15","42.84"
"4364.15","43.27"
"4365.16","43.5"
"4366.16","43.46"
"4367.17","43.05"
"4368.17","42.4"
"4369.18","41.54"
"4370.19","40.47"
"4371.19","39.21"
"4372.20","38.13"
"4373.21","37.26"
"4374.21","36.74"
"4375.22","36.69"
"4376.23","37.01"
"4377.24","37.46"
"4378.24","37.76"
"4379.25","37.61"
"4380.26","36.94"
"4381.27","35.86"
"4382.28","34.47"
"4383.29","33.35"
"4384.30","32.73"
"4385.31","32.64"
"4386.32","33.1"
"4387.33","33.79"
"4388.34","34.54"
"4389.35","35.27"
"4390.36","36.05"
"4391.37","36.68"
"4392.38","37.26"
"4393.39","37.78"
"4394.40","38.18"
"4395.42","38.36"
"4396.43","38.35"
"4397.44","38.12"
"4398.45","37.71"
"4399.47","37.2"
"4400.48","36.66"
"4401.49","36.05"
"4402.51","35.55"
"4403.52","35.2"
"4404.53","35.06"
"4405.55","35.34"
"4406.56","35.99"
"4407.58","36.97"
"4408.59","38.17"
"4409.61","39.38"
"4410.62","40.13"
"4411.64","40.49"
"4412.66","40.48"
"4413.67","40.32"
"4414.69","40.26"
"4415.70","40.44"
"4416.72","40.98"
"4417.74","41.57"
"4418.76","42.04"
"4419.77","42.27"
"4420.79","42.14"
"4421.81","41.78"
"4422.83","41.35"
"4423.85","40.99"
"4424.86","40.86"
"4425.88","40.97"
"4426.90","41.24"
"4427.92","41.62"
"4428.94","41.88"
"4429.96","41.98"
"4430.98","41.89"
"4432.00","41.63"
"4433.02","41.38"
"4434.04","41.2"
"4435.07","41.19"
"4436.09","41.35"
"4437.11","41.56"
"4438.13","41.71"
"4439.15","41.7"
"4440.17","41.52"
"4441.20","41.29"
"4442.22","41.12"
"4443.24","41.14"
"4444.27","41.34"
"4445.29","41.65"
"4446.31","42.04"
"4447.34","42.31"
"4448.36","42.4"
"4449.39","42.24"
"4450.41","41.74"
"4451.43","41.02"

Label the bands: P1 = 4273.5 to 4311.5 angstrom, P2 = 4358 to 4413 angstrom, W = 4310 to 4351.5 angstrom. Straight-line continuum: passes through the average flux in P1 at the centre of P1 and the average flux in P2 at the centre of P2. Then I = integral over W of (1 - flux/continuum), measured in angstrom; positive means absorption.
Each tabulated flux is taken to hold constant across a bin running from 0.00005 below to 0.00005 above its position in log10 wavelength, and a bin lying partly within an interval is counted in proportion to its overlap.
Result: -4.14 angstrom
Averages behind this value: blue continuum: 29.6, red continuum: 37.9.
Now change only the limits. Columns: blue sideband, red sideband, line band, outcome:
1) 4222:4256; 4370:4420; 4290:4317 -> 4.7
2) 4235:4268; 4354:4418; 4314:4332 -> 1.3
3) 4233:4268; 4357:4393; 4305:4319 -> 1.3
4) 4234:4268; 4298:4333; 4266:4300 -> 1.7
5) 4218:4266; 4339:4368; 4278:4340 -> 9.9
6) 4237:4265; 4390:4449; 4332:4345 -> 0.1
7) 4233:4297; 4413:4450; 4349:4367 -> -1.3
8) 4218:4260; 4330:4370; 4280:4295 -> 2.2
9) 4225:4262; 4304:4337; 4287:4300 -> 1.5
